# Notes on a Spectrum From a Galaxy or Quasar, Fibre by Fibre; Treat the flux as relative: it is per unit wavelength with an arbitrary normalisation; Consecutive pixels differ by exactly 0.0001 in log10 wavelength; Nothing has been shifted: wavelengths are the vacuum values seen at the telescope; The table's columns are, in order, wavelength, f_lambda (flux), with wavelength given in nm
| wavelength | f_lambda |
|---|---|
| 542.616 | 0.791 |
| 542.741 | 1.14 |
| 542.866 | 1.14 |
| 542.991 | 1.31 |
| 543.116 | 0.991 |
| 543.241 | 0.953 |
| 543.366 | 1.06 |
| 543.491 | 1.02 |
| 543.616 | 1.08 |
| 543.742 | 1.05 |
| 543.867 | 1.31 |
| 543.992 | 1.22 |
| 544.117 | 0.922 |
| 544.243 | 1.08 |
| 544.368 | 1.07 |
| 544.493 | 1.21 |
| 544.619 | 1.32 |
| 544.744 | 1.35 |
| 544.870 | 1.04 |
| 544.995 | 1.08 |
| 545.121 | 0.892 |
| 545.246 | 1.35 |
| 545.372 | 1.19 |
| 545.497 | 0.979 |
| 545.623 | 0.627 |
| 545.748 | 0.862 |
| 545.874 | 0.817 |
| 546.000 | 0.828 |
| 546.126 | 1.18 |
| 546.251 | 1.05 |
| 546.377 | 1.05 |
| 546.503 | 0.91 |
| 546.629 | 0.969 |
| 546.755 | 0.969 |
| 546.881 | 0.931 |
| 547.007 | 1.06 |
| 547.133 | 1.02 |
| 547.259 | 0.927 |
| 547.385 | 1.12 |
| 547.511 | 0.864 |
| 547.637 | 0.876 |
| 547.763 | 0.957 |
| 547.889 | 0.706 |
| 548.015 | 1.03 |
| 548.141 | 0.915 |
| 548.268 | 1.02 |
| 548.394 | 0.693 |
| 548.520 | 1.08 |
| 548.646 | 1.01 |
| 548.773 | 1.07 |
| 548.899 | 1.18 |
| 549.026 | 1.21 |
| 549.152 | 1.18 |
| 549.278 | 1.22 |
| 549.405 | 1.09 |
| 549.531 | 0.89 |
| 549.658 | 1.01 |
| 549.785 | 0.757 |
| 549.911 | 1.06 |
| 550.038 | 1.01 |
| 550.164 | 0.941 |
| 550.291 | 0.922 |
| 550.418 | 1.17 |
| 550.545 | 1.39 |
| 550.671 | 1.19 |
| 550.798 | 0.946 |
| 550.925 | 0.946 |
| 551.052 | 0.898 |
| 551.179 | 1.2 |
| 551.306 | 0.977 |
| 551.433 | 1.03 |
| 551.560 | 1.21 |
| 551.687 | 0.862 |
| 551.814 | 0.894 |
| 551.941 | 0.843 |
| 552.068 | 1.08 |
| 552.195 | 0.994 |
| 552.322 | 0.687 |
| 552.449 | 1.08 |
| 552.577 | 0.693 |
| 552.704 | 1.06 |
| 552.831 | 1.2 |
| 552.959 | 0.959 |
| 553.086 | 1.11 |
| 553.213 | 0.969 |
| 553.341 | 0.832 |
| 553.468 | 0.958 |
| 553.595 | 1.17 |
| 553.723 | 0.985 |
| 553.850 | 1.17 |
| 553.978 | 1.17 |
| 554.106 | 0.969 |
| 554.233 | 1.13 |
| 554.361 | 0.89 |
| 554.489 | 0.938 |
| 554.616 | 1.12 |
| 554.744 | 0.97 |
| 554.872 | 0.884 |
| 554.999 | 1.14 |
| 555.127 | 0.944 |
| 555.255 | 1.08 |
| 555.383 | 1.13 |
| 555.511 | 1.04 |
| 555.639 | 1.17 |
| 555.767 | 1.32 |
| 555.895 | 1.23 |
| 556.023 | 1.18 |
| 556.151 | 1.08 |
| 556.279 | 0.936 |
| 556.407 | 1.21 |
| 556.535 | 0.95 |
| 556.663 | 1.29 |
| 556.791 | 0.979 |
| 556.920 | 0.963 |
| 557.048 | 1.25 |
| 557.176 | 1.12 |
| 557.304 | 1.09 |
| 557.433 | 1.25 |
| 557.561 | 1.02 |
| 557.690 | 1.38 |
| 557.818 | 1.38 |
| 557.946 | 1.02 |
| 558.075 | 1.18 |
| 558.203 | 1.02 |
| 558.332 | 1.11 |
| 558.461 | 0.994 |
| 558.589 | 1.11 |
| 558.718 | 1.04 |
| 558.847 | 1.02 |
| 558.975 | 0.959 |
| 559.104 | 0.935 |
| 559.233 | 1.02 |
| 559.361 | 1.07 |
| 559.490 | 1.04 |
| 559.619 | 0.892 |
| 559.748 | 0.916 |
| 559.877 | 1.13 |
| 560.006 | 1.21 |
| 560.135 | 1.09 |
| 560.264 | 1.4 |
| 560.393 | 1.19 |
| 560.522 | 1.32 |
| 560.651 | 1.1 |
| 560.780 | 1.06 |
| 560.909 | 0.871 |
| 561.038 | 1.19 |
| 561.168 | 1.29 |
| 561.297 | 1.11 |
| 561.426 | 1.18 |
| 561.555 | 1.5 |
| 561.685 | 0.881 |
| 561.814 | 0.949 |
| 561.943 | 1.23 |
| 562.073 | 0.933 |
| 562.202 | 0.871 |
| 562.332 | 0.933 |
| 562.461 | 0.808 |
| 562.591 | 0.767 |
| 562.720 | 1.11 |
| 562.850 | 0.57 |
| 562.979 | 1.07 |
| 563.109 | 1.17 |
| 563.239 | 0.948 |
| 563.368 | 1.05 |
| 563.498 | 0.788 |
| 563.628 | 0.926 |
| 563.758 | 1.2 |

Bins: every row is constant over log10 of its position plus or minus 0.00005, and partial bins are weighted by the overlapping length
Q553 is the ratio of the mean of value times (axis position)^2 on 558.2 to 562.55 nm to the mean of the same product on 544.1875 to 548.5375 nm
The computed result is 1.12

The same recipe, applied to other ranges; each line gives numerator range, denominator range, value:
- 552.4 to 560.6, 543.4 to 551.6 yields 1.08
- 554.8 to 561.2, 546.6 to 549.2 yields 1.16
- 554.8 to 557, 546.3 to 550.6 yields 1.11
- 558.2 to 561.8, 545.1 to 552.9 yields 1.14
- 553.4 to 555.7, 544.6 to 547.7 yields 1.07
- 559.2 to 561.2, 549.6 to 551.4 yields 1.12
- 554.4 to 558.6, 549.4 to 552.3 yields 1.12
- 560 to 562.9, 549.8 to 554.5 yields 1.09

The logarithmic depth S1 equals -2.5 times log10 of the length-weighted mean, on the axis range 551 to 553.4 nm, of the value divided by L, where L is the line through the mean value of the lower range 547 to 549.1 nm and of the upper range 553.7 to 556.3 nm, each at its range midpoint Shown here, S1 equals 0.06 mag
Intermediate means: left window 0.984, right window 1.07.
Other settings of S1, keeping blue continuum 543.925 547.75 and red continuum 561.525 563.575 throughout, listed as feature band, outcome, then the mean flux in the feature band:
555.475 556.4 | -0.16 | 1.14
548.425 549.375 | -0.11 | 1.12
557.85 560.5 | -0.10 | 1.08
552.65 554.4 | -0.05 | 1.04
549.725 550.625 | -0.03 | 1.04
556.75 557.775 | -0.16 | 1.14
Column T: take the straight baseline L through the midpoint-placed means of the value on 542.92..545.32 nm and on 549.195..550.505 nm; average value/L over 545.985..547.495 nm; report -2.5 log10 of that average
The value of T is 0.07 mag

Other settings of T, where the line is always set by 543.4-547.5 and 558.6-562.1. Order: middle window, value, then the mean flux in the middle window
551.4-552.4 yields 0.125 mag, 0.95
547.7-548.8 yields 0.126 mag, 0.938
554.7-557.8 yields -0.032 mag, 1.11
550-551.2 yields 0.004 mag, 1.06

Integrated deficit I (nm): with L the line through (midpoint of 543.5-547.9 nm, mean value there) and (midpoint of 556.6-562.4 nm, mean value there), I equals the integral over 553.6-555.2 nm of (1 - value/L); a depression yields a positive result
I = 0.06 nm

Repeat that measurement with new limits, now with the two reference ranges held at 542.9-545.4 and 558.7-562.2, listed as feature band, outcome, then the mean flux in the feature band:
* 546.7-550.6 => 0.372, 1.01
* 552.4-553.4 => 0.107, 0.986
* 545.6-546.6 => 0.171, 0.929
